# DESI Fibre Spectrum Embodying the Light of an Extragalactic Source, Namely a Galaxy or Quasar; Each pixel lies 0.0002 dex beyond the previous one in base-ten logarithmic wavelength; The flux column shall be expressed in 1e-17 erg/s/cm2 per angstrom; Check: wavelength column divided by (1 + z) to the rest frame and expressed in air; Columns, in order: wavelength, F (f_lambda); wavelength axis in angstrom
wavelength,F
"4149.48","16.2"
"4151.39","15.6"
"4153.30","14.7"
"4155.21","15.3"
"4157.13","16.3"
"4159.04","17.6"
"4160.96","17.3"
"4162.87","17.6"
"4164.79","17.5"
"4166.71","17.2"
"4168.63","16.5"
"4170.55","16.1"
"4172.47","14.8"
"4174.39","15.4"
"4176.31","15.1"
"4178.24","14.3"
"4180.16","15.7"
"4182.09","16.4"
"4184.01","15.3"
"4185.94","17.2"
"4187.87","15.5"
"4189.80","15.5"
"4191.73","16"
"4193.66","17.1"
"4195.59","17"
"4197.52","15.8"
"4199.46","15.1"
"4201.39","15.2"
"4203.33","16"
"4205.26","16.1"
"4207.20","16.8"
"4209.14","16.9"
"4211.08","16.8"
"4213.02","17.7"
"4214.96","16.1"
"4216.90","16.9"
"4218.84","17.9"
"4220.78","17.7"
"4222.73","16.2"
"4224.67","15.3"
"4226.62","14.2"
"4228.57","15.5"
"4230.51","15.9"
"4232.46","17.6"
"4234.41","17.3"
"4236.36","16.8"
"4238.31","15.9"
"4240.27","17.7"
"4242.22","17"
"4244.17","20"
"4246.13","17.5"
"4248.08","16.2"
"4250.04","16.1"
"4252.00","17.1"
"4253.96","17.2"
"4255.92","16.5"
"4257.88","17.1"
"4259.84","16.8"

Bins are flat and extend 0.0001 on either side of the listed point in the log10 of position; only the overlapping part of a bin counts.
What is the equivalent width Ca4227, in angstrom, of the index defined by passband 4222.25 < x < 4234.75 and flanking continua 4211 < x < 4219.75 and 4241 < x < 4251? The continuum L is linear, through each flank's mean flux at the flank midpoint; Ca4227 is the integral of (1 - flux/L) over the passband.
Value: 0.9 angstrom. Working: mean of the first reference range 17.1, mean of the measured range 15.9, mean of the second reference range 17.4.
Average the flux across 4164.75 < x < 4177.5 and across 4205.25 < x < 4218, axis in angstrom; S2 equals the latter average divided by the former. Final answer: 1.1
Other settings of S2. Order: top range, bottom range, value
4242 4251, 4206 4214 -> 1.02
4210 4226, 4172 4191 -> 1.08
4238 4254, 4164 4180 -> 1.09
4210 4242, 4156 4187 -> 1.02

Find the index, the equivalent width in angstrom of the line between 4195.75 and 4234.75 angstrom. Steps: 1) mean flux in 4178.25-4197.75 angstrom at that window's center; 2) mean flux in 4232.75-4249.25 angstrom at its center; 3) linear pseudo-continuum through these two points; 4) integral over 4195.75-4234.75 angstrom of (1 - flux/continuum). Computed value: 0.8 angstrom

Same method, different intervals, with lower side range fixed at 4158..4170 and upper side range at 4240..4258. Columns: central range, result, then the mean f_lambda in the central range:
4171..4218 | 3.27 angstrom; 16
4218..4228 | 0.59 angstrom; 16.2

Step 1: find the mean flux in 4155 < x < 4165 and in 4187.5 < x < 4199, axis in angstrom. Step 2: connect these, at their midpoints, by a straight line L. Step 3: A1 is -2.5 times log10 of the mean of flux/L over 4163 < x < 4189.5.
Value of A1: 0.04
